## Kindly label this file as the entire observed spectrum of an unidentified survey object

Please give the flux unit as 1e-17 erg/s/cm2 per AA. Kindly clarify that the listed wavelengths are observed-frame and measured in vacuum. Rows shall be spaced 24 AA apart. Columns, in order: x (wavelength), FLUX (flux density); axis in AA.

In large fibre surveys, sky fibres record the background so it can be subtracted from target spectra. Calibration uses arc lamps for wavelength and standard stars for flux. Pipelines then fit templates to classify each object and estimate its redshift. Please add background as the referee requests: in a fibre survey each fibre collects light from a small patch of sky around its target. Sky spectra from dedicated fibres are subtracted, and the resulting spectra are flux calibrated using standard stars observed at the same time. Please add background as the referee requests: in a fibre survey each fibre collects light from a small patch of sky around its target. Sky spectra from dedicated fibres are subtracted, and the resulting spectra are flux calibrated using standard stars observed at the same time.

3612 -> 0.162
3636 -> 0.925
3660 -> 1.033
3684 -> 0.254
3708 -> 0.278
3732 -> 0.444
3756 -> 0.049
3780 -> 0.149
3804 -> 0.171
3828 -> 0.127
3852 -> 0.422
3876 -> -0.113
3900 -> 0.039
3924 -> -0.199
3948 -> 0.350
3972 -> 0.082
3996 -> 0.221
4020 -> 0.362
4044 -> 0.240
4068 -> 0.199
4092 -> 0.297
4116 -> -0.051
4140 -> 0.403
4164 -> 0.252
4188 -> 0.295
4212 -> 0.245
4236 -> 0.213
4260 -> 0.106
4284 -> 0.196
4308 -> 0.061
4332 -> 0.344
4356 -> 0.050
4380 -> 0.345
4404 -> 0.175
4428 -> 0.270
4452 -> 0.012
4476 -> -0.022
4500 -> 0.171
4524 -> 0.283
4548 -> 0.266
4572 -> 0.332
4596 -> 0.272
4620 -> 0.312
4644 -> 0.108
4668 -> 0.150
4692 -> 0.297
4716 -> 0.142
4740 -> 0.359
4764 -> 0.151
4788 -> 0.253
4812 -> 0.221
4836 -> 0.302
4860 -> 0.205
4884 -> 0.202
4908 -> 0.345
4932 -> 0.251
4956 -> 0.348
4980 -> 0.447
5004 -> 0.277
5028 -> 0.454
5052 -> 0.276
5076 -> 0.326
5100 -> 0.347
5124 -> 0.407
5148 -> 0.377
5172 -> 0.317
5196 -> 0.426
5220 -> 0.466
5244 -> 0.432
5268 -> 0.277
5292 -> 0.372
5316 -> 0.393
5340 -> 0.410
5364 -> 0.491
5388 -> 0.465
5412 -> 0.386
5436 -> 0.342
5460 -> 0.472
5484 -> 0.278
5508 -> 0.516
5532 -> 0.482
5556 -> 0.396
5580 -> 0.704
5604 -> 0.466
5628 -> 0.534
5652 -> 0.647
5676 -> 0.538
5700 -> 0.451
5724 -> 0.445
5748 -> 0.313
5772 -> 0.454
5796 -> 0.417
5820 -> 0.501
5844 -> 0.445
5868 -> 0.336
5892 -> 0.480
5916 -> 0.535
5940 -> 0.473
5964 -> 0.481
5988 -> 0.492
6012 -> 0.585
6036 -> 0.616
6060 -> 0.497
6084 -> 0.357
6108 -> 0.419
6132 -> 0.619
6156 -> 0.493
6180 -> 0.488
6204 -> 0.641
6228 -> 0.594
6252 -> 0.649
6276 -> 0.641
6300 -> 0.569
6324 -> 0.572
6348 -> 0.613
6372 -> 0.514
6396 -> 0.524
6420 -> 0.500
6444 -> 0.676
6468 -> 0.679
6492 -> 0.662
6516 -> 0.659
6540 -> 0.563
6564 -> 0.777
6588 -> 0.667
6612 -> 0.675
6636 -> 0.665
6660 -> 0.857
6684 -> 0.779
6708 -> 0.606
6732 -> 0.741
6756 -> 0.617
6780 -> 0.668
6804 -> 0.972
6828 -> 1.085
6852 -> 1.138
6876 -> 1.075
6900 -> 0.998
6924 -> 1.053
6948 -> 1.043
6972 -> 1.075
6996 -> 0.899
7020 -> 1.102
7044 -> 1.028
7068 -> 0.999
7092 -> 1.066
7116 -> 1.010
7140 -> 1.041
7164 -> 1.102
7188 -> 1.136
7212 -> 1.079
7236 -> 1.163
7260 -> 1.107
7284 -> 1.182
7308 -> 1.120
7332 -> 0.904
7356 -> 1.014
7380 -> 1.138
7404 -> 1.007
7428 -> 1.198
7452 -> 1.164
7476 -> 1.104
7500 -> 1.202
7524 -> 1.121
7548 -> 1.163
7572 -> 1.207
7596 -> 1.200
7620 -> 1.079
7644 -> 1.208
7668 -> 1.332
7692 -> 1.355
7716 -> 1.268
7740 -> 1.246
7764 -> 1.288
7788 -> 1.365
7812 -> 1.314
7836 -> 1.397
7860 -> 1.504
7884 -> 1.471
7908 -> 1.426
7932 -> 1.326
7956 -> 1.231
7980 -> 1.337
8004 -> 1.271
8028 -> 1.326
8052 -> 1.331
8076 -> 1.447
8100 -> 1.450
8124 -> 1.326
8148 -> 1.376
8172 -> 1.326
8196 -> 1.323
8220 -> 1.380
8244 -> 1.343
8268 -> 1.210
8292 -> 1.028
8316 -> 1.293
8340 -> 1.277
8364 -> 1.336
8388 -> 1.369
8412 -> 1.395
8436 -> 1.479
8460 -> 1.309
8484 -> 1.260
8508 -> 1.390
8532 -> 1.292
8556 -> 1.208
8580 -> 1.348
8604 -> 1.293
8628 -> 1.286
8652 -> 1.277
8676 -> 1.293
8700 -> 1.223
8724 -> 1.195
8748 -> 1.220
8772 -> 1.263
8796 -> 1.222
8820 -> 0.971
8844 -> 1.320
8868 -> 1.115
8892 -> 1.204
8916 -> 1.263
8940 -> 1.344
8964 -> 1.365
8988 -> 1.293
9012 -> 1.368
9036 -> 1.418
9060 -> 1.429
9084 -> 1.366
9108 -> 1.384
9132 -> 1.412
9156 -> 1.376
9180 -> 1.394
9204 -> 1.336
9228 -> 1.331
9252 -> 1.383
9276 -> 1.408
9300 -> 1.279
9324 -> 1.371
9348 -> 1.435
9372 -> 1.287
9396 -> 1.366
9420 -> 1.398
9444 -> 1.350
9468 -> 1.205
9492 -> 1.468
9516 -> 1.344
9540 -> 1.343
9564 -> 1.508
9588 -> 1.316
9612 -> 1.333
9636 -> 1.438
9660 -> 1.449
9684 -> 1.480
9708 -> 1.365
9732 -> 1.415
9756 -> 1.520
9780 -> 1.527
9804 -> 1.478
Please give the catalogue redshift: 0.705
